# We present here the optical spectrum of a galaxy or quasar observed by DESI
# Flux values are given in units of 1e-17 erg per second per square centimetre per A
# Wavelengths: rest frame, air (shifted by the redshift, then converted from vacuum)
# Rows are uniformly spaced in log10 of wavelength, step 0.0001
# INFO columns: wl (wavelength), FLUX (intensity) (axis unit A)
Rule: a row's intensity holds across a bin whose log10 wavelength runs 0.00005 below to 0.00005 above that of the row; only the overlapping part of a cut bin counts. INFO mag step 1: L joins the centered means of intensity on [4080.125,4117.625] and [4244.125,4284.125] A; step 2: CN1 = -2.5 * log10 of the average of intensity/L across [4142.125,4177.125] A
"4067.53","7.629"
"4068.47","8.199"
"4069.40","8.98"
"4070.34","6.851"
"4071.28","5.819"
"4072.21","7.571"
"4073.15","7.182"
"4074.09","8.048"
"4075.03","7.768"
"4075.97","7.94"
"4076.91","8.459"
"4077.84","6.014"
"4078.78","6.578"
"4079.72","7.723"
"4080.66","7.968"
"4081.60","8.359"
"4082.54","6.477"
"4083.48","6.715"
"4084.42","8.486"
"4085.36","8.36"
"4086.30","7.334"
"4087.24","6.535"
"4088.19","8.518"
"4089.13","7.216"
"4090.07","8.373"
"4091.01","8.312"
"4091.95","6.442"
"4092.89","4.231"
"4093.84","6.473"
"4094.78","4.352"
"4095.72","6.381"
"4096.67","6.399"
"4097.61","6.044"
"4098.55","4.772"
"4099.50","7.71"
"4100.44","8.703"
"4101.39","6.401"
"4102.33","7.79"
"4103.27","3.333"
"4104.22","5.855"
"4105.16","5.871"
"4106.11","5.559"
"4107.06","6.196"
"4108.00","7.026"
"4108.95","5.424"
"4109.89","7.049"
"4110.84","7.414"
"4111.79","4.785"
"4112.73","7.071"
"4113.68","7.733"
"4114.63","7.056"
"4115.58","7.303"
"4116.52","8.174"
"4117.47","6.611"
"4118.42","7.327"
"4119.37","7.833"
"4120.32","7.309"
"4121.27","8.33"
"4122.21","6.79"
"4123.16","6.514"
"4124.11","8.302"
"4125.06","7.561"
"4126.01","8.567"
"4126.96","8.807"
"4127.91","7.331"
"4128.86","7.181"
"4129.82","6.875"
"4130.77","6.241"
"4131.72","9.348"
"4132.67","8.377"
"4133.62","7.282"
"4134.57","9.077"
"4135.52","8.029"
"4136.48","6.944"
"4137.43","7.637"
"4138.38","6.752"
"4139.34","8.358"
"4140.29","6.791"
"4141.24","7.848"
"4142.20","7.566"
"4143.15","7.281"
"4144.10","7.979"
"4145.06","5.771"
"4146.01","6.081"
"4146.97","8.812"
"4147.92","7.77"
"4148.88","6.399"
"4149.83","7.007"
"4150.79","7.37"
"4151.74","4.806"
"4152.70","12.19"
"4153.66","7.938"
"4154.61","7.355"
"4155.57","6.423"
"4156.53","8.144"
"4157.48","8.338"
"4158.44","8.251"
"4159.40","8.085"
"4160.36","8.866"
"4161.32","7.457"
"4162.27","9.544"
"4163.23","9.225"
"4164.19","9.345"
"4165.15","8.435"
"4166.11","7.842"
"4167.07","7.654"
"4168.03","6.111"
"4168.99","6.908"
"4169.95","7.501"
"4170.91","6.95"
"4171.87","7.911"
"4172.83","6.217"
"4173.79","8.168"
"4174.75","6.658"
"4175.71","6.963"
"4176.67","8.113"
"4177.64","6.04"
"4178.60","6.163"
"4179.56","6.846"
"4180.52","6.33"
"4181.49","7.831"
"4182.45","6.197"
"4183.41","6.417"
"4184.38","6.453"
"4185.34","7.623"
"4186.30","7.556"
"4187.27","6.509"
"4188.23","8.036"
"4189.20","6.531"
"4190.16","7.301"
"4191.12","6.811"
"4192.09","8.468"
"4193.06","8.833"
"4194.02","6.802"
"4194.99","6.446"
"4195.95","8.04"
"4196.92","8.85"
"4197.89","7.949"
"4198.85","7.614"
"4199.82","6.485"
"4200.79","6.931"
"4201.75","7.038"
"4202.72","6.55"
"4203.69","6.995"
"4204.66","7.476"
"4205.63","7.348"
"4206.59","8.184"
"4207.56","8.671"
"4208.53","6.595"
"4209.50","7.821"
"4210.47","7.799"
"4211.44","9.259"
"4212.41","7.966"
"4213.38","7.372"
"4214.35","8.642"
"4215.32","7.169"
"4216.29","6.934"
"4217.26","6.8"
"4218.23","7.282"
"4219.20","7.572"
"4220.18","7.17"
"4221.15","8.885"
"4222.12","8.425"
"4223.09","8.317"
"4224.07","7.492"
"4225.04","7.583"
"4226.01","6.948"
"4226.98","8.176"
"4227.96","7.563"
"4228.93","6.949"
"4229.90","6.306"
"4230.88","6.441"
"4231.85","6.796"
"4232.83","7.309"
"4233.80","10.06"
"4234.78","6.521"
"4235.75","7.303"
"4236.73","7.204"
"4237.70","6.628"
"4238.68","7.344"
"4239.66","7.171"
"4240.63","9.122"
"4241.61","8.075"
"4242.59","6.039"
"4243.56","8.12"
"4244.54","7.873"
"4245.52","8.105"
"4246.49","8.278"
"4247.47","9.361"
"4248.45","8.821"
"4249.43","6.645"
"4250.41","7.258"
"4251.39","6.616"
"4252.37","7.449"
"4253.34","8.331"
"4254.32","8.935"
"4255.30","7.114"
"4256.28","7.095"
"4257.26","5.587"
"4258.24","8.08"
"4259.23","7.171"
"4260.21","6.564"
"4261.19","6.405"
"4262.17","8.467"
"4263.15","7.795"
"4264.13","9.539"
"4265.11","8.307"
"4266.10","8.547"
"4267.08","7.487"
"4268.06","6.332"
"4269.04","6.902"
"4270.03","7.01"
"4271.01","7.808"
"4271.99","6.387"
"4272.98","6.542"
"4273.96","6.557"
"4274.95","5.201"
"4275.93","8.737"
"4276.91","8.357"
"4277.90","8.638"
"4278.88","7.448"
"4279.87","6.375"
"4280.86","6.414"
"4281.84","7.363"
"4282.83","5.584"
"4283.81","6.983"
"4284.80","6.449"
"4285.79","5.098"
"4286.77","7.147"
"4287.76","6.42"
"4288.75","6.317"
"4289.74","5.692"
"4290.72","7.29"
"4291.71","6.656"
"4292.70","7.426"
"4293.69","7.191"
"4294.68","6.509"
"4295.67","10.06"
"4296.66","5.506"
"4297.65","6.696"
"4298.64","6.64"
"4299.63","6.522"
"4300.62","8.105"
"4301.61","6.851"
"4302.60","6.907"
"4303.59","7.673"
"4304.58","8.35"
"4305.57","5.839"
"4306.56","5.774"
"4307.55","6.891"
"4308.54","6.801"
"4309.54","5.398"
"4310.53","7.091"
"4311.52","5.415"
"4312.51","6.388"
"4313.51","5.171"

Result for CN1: -0.10 mag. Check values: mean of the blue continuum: 6.77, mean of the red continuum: 7.43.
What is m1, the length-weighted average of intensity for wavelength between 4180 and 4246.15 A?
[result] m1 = 7.46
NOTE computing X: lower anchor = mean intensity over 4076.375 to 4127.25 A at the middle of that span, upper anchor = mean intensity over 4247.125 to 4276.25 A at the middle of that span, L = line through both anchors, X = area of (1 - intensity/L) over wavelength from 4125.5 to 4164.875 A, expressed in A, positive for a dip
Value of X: -3.9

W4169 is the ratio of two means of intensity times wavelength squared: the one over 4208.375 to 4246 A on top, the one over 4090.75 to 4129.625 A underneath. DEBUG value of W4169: 1.18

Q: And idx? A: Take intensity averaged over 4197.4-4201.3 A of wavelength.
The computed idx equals 7.25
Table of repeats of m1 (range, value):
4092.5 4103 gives 6.26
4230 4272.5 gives 7.53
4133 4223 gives 7.52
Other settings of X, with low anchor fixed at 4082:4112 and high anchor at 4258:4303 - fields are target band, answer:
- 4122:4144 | -3.1 A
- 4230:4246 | -1.1 A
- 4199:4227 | -2.7 A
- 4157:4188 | -3.0 A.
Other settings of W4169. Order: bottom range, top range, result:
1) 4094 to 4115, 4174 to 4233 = 1.22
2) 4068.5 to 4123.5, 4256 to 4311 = 1.10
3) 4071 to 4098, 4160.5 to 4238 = 1.11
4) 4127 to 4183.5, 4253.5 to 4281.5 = 1.03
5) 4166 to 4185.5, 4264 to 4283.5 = 1.09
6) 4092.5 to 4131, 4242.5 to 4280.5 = 1.19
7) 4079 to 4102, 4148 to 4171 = 1.16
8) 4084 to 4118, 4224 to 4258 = 1.20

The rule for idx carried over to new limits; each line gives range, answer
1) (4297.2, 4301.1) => 6.99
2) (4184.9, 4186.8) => 7.57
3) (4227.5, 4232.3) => 6.82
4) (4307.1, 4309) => 6.85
